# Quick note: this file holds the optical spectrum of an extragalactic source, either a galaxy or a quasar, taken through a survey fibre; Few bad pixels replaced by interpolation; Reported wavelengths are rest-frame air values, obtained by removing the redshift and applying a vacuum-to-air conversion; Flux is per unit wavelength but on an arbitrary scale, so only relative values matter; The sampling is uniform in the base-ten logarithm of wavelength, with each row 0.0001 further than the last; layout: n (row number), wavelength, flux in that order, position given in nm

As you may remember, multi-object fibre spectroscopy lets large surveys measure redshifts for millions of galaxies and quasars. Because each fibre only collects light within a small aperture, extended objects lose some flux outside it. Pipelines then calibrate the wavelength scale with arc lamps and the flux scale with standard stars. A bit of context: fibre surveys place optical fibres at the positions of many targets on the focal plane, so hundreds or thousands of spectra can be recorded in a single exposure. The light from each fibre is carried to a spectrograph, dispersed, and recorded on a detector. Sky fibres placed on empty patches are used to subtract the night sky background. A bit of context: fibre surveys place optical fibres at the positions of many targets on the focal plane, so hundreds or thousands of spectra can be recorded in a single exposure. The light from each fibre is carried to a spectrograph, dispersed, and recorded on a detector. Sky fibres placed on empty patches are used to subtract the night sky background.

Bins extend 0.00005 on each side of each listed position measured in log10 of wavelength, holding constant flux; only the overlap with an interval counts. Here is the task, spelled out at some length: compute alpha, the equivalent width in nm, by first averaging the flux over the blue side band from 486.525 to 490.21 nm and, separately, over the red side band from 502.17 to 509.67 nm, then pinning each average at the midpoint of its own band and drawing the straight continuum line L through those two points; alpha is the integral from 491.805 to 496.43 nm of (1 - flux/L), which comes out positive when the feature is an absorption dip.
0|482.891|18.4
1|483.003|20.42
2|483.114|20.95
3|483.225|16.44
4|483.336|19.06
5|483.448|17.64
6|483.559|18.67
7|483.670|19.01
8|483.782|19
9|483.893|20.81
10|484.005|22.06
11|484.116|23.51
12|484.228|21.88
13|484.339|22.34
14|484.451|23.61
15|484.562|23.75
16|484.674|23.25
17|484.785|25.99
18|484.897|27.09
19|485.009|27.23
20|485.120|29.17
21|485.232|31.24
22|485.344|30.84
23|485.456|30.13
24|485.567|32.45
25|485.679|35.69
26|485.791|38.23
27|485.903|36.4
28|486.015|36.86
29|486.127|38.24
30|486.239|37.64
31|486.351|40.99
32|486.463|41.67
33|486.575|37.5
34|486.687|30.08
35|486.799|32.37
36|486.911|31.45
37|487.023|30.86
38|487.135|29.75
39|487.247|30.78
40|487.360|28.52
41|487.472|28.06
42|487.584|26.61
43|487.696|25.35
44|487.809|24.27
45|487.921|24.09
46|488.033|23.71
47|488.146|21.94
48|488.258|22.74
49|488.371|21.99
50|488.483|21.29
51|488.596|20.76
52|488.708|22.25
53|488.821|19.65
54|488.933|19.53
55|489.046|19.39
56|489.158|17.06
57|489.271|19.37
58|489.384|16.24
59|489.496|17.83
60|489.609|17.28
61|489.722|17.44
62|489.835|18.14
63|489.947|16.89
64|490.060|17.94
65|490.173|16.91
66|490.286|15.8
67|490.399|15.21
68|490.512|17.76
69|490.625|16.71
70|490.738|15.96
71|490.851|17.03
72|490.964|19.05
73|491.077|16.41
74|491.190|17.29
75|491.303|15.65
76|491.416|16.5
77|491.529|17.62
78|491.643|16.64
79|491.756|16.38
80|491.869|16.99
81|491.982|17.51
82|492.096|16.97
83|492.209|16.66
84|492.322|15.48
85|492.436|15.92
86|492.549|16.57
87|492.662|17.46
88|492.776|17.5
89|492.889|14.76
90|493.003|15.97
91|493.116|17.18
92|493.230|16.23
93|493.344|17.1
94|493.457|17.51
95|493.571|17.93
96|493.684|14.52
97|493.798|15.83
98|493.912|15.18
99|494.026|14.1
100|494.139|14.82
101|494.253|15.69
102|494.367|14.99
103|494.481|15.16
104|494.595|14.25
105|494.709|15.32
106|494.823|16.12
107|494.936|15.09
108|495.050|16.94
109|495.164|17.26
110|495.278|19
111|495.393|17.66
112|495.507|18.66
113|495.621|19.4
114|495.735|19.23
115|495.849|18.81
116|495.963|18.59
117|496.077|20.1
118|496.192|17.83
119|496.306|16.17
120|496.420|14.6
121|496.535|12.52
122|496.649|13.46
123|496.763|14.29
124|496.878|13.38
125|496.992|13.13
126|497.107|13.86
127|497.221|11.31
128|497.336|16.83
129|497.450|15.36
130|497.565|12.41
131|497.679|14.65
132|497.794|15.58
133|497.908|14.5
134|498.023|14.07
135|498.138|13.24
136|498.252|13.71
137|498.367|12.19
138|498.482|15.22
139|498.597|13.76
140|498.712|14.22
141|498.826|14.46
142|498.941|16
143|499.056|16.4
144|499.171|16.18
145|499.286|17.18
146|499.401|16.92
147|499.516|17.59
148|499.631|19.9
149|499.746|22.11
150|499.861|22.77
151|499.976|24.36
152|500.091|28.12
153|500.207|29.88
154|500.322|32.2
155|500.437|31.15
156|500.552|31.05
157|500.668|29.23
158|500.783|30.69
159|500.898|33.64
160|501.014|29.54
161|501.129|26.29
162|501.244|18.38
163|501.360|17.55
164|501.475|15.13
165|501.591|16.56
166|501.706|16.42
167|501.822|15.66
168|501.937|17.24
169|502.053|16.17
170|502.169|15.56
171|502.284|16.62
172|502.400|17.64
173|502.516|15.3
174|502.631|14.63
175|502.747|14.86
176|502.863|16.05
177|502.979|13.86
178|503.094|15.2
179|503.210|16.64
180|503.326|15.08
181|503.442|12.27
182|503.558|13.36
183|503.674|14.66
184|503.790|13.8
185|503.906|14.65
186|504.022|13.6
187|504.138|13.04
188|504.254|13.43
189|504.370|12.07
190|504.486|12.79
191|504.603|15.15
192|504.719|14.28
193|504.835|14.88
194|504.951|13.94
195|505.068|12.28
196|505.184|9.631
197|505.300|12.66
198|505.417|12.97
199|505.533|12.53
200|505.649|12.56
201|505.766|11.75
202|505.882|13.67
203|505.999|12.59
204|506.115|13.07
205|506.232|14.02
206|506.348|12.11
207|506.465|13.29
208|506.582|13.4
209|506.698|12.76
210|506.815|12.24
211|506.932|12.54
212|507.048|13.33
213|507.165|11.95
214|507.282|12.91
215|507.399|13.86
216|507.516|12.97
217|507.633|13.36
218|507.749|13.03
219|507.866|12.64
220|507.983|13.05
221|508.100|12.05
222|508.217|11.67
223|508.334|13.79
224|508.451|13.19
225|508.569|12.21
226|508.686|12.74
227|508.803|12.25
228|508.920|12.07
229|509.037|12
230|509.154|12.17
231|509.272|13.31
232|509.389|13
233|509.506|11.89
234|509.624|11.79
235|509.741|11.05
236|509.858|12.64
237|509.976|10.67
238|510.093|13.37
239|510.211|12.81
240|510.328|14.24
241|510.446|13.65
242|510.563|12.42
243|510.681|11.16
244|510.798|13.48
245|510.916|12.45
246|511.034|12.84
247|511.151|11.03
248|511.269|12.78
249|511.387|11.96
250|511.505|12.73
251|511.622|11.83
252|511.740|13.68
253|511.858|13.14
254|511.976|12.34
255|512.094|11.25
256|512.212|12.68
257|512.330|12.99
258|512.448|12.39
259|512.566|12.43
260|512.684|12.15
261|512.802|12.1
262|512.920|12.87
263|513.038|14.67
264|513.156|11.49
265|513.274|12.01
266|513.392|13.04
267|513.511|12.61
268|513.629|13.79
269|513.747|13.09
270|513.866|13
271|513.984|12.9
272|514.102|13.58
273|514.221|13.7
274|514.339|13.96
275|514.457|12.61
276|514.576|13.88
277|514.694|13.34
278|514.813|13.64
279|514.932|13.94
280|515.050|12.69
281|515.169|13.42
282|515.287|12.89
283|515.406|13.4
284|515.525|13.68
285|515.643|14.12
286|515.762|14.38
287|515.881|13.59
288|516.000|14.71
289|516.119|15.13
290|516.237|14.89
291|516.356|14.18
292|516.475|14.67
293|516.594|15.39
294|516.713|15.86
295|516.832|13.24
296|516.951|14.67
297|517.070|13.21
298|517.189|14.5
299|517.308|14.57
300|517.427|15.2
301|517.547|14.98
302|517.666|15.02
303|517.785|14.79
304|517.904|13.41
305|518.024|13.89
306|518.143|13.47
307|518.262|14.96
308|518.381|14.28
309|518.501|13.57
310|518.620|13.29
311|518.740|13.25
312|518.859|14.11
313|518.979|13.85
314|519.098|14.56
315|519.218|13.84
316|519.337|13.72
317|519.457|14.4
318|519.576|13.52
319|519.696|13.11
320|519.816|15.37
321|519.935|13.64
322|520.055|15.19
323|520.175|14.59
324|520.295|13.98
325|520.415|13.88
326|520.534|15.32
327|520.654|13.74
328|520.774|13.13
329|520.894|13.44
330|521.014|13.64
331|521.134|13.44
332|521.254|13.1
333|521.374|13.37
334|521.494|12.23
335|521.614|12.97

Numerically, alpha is 0.76 nm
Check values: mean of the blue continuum 23.3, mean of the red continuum 13.3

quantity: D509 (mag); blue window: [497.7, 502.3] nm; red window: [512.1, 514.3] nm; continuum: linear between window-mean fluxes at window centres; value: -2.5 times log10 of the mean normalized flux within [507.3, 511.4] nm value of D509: 0.184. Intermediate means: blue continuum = 19.9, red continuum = 12.8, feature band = 12.6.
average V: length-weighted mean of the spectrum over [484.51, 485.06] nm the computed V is 25.4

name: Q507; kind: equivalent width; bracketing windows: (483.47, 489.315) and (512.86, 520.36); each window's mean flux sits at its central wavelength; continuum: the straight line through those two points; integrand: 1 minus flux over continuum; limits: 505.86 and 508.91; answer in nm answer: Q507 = 0.86 nm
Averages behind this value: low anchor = 27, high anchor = 13.9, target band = 12.8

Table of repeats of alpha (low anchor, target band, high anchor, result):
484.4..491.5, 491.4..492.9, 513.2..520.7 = 0.419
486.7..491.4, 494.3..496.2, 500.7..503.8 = 0.225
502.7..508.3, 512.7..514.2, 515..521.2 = 0.096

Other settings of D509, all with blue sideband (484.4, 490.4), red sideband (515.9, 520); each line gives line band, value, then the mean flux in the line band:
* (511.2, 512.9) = 0.31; 12.5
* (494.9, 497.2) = 0.36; 16.4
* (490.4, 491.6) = 0.42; 16.9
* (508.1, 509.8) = 0.40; 12.4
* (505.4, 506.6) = 0.42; 12.9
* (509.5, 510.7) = 0.36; 12.4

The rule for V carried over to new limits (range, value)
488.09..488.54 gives 22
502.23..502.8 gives 15.8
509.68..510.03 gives 11.5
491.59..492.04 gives 16.9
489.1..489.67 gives 17.6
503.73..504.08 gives 14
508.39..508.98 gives 12.5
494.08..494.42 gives 15.2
